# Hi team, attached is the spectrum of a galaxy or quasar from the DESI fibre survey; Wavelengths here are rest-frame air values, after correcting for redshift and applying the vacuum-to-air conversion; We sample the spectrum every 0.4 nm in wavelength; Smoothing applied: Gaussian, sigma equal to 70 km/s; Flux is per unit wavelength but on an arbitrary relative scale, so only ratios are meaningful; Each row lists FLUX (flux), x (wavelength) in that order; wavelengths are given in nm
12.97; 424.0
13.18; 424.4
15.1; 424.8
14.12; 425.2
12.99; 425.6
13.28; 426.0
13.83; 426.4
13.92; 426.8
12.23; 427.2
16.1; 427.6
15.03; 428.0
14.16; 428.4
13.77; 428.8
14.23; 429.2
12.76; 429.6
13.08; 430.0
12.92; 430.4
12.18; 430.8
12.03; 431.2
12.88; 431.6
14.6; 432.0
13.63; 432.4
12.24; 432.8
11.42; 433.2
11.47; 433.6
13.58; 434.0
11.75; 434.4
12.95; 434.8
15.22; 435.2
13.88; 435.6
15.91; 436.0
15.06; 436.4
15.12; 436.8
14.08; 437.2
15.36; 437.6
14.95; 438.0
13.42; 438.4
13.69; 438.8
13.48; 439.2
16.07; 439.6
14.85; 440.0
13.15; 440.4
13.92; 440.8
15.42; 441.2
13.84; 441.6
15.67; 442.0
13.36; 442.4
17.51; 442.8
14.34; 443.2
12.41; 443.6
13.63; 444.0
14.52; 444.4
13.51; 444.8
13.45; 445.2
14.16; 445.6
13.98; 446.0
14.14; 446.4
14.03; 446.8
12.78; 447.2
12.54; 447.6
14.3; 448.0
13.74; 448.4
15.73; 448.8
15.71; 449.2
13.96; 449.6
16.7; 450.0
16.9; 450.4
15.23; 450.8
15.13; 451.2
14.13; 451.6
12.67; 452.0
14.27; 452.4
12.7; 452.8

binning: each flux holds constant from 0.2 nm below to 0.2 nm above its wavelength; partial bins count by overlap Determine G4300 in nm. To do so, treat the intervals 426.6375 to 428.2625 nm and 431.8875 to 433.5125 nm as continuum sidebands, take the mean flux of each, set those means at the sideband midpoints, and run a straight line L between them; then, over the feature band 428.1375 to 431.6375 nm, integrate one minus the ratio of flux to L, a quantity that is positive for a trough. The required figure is 0.12 nm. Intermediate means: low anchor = 14.3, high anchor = 12.8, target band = 13.2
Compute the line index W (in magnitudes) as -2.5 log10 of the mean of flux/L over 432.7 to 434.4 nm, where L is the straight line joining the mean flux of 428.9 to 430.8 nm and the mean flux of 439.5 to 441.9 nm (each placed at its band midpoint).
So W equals 0.13 mag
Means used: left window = 13.2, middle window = 12.1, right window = 14.5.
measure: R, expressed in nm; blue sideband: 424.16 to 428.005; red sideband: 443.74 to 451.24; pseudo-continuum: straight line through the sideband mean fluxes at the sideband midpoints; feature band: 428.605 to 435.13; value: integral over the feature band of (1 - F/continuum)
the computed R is 0.54 nm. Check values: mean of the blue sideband 13.9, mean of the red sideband 14.4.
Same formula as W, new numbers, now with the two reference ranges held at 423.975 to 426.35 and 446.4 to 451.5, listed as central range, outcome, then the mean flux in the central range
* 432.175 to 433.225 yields 0.11 mag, 12.6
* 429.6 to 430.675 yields 0.08 mag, 12.9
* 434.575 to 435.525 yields 0.01 mag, 14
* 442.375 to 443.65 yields -0.03 mag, 14.8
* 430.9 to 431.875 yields 0.11 mag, 12.6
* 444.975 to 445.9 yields 0.06 mag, 13.8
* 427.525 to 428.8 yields -0.08 mag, 14.8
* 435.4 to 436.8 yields -0.06 mag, 15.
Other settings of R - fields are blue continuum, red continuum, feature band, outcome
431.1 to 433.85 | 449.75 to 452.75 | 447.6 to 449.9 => -0.002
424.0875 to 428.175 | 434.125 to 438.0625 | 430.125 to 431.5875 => 0.174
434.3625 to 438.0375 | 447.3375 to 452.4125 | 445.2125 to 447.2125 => 0.104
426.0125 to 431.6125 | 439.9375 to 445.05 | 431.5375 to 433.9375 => 0.174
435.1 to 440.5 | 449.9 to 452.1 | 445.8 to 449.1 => 0.232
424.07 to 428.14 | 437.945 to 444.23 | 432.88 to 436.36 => 0.209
